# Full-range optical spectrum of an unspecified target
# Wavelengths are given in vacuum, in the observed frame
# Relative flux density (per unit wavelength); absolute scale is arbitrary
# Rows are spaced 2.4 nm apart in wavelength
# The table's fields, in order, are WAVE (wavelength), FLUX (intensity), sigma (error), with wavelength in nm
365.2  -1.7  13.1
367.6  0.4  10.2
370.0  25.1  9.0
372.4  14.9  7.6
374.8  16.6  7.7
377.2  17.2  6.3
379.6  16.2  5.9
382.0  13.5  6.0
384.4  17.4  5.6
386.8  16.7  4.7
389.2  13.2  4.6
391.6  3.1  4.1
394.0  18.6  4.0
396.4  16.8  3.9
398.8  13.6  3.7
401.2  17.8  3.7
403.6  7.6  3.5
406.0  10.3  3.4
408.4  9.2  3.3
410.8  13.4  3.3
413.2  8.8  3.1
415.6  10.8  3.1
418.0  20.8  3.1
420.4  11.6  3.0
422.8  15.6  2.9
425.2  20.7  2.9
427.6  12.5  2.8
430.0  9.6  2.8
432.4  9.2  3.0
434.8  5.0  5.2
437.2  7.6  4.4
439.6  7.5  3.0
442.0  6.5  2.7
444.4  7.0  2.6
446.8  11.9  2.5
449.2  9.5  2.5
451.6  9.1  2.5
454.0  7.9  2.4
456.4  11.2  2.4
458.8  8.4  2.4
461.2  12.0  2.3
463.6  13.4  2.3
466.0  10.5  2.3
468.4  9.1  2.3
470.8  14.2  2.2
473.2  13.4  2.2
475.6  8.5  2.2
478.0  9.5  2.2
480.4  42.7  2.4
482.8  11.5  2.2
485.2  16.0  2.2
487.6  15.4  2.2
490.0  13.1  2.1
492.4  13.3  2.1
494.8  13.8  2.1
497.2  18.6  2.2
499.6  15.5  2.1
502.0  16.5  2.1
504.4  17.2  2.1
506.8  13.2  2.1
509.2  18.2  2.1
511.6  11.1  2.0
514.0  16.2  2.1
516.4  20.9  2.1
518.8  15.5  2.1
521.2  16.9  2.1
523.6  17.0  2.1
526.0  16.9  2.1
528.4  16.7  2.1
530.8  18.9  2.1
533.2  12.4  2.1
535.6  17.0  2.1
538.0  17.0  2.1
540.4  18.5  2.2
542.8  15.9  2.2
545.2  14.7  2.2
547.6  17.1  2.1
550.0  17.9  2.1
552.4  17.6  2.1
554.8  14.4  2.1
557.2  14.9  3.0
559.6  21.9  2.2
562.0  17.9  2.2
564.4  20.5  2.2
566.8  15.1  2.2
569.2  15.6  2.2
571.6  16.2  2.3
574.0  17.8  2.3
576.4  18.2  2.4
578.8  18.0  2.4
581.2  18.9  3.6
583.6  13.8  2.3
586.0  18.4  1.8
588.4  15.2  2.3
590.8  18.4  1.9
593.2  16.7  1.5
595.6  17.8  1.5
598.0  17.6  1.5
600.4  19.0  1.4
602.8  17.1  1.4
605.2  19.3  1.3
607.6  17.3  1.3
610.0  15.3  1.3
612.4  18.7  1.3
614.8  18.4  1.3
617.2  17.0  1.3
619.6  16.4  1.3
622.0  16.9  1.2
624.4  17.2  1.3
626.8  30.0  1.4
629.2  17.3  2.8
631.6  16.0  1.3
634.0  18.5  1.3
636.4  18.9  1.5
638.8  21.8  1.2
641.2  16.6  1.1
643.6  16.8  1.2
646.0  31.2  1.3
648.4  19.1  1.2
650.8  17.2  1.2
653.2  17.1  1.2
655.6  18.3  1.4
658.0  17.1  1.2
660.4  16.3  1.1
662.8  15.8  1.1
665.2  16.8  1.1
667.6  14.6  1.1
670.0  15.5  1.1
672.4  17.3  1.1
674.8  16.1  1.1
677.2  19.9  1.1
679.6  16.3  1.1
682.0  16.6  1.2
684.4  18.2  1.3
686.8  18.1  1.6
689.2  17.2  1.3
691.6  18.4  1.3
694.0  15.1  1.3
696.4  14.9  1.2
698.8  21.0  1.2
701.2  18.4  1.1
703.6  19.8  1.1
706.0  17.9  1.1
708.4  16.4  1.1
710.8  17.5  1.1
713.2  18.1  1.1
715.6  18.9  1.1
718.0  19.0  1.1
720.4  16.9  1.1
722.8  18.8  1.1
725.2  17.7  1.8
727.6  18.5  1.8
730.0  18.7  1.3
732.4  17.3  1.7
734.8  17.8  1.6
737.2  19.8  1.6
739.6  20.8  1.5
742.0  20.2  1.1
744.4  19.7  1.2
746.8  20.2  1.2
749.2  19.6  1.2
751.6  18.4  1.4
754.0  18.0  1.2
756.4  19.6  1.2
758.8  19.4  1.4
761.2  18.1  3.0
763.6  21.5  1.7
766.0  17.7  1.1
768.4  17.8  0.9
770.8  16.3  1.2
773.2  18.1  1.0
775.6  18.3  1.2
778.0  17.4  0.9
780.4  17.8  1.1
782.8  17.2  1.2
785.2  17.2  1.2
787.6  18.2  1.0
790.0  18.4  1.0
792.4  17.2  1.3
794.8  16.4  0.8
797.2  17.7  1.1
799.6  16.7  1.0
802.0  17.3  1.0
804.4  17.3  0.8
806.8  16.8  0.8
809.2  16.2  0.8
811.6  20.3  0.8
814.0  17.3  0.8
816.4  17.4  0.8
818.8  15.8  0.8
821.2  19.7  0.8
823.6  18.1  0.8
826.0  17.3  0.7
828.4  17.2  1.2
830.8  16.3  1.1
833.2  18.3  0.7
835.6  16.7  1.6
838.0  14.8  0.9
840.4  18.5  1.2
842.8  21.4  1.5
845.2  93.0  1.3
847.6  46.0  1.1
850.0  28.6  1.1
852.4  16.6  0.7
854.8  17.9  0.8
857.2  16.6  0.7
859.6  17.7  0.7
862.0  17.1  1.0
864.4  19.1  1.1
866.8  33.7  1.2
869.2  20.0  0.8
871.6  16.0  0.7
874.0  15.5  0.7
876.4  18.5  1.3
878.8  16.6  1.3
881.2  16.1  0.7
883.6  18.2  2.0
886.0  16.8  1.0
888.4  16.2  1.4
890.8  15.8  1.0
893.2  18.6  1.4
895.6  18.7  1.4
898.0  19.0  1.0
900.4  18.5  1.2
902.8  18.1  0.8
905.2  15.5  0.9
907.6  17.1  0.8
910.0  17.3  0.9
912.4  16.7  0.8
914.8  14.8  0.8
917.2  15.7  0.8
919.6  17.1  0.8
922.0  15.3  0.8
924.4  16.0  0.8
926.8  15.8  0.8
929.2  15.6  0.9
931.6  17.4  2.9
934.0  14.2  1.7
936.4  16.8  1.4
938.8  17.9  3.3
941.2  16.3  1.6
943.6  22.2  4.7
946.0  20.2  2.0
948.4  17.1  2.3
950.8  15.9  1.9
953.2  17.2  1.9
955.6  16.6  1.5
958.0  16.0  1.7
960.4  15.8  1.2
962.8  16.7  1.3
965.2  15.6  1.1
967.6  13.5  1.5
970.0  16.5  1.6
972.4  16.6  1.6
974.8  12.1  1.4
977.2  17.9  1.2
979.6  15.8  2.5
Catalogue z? 0.29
